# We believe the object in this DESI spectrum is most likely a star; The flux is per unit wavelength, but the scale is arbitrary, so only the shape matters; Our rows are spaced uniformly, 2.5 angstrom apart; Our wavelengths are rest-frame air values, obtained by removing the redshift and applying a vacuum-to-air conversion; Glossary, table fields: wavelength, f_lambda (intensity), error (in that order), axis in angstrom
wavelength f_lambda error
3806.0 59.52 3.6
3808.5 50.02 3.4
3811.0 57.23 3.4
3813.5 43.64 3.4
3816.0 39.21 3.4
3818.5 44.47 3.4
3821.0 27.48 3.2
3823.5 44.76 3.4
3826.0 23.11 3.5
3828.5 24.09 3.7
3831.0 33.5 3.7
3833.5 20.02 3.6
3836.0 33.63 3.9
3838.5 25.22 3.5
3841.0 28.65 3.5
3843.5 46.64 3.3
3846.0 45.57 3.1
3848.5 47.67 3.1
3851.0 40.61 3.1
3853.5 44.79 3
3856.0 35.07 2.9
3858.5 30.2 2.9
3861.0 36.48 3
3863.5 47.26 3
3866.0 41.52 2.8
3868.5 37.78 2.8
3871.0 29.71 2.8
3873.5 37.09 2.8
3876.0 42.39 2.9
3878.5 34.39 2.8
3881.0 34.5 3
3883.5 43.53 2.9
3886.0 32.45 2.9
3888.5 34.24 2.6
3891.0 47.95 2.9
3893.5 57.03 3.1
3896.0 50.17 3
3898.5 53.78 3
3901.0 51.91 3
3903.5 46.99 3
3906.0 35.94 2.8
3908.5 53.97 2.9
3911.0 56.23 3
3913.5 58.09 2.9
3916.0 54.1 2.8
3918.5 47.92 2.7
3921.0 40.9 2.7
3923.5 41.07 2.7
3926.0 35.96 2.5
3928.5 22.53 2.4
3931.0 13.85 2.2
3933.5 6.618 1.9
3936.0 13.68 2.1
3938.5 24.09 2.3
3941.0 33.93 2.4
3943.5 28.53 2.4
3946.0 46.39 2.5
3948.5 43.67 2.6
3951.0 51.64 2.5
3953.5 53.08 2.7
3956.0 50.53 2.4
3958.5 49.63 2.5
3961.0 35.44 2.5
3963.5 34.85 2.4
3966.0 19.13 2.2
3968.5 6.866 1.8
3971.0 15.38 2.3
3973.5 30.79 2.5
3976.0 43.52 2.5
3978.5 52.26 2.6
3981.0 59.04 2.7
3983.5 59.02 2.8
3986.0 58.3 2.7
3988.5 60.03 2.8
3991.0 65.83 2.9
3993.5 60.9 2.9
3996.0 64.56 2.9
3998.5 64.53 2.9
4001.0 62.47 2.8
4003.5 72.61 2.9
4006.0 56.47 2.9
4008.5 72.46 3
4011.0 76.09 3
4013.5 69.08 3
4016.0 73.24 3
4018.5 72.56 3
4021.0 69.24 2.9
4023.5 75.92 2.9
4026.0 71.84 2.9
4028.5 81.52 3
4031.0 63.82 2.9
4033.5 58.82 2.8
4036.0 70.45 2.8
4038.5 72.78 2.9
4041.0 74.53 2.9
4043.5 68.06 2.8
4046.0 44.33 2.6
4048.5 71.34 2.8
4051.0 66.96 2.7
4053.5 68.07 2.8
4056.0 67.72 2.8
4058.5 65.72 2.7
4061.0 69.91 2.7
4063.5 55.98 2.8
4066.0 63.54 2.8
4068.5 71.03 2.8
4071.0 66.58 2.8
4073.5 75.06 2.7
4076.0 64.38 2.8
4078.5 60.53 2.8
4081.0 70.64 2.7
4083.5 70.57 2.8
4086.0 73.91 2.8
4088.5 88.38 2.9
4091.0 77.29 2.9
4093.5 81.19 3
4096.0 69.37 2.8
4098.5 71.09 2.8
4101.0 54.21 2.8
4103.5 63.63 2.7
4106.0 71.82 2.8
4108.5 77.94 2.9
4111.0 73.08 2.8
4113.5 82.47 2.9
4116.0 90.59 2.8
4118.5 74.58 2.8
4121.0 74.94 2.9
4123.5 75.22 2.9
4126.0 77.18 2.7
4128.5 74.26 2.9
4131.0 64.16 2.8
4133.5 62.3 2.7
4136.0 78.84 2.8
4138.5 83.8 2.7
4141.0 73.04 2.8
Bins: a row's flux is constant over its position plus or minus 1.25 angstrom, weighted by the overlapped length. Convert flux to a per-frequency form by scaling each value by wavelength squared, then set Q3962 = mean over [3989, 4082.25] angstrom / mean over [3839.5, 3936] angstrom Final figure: 1.8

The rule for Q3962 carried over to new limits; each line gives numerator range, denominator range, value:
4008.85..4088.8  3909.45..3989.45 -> 1.86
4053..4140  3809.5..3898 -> 2.11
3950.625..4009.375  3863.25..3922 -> 1.17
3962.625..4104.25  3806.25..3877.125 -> 1.83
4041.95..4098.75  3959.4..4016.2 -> 1.37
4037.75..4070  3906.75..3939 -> 1.94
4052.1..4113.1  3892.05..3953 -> 1.87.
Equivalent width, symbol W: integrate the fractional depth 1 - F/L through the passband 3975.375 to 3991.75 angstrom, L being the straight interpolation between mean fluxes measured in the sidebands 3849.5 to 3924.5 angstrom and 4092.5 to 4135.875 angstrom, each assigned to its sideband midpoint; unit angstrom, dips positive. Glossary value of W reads -0.34 angstrom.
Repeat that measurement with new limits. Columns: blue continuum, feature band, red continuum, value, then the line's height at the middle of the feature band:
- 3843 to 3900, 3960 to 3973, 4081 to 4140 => 7.59 angstrom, 54.4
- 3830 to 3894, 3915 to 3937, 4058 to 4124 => 7.58 angstrom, 47.3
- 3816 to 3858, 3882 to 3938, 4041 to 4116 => 5.64 angstrom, 45.7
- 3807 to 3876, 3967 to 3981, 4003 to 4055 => 6.52 angstrom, 59.8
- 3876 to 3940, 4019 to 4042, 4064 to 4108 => -3.96 angstrom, 60.6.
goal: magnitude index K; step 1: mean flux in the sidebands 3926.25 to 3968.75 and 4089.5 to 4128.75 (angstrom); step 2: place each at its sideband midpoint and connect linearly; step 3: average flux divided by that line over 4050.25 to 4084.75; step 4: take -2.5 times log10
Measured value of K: -0.058 mag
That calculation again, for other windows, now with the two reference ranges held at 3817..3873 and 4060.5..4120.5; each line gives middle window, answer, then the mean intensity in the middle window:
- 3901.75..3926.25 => -0.04 mag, 47.7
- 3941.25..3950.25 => 0.27 mag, 39.6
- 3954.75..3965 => 0.24 mag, 42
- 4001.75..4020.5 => -0.17 mag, 70.1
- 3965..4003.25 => 0.16 mag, 49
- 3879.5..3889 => 0.15 mag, 36.3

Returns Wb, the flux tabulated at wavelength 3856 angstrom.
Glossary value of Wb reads 35.07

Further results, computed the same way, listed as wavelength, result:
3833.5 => 20.02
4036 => 70.45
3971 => 15.38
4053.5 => 68.07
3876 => 42.39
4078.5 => 60.53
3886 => 32.45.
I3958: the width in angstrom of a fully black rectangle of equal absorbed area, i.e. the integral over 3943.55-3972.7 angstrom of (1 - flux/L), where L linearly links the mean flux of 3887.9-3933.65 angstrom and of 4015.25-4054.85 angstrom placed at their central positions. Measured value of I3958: 8.9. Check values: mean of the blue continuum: 43.6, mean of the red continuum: 68.9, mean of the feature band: 36.5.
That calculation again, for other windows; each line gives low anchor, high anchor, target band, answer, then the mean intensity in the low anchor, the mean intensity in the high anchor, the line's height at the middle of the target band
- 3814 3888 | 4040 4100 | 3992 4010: -1.95 angstrom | 36.3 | 68.9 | 58.7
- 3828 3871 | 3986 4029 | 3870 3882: 1.72 angstrom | 36.4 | 68.3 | 41.8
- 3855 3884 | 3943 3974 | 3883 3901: -4.41 angstrom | 37.4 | 36.1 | 37.1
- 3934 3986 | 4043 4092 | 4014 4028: -4.60 angstrom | 37.6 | 68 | 54.8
